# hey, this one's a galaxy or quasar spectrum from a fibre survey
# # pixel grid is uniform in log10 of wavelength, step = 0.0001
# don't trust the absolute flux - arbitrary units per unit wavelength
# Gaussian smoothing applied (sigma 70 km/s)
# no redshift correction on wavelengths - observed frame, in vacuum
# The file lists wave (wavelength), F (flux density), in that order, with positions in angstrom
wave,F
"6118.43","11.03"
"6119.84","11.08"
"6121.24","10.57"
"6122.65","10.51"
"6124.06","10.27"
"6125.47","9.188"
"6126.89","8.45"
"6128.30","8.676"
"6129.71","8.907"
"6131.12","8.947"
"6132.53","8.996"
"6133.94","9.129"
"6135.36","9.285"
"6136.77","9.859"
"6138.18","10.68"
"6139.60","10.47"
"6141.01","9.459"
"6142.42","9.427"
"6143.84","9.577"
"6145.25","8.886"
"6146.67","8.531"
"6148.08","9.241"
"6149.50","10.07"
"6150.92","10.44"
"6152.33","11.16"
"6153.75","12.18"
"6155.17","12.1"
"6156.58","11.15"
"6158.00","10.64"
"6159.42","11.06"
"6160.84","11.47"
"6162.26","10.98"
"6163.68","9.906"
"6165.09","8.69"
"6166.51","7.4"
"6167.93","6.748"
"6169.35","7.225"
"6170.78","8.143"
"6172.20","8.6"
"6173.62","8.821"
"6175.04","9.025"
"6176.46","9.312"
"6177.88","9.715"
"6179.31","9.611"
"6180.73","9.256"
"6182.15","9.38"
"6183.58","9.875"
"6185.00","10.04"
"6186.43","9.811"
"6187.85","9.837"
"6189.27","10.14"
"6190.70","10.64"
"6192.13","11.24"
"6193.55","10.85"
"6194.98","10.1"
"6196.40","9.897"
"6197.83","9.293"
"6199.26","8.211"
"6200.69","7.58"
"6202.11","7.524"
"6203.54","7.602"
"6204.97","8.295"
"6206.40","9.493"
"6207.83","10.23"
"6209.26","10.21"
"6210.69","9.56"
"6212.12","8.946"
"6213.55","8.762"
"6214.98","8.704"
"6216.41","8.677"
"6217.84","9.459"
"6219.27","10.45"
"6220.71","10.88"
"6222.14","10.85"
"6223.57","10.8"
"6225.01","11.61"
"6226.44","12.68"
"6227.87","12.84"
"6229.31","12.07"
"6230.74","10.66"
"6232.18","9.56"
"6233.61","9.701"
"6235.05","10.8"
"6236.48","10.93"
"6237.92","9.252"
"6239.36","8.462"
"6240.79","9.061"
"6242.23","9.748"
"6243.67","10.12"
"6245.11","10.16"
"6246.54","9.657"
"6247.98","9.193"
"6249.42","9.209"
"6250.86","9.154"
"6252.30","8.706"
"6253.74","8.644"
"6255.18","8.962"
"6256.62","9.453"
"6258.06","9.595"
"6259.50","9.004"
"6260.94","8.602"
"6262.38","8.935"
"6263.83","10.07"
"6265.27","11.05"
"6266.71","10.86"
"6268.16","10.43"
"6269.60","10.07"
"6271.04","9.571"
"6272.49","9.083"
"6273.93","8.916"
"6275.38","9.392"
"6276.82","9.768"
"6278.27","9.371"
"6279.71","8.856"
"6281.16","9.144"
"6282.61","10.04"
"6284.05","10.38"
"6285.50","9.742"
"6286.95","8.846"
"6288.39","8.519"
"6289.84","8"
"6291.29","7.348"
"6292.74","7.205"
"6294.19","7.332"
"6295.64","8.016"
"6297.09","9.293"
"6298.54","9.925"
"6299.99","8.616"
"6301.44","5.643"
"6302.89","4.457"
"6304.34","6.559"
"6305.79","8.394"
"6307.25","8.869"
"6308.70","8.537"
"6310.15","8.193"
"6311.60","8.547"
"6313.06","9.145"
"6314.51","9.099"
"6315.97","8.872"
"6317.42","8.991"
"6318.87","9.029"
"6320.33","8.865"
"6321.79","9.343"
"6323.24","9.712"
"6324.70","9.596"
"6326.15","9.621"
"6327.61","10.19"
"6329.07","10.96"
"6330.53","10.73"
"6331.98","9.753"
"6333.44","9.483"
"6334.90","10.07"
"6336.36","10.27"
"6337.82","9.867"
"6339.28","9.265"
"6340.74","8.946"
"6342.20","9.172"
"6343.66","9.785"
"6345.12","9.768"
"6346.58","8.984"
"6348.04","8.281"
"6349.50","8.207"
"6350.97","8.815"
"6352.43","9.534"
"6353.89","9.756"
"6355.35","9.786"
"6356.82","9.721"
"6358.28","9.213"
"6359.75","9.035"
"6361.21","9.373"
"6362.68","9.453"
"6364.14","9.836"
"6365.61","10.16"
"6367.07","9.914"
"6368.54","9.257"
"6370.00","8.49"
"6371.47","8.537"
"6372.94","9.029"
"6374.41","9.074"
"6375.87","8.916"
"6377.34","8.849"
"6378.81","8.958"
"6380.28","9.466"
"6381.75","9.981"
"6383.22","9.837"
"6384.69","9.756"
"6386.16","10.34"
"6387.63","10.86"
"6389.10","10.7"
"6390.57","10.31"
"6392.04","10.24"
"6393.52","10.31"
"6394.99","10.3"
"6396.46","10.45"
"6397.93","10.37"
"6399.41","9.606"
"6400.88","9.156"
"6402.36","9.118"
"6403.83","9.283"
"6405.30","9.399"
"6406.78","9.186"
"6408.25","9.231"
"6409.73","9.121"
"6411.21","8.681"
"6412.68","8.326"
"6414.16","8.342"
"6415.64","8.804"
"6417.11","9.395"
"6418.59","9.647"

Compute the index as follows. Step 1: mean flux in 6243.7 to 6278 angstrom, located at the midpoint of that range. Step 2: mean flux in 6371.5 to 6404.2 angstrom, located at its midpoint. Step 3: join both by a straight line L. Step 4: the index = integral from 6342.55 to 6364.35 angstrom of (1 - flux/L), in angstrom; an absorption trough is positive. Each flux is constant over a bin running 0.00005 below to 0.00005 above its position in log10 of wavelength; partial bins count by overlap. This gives 0.89 angstrom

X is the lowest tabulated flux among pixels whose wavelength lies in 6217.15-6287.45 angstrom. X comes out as 8.462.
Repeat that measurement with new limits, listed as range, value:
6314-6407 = 8.207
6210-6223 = 8.677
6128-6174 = 6.748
